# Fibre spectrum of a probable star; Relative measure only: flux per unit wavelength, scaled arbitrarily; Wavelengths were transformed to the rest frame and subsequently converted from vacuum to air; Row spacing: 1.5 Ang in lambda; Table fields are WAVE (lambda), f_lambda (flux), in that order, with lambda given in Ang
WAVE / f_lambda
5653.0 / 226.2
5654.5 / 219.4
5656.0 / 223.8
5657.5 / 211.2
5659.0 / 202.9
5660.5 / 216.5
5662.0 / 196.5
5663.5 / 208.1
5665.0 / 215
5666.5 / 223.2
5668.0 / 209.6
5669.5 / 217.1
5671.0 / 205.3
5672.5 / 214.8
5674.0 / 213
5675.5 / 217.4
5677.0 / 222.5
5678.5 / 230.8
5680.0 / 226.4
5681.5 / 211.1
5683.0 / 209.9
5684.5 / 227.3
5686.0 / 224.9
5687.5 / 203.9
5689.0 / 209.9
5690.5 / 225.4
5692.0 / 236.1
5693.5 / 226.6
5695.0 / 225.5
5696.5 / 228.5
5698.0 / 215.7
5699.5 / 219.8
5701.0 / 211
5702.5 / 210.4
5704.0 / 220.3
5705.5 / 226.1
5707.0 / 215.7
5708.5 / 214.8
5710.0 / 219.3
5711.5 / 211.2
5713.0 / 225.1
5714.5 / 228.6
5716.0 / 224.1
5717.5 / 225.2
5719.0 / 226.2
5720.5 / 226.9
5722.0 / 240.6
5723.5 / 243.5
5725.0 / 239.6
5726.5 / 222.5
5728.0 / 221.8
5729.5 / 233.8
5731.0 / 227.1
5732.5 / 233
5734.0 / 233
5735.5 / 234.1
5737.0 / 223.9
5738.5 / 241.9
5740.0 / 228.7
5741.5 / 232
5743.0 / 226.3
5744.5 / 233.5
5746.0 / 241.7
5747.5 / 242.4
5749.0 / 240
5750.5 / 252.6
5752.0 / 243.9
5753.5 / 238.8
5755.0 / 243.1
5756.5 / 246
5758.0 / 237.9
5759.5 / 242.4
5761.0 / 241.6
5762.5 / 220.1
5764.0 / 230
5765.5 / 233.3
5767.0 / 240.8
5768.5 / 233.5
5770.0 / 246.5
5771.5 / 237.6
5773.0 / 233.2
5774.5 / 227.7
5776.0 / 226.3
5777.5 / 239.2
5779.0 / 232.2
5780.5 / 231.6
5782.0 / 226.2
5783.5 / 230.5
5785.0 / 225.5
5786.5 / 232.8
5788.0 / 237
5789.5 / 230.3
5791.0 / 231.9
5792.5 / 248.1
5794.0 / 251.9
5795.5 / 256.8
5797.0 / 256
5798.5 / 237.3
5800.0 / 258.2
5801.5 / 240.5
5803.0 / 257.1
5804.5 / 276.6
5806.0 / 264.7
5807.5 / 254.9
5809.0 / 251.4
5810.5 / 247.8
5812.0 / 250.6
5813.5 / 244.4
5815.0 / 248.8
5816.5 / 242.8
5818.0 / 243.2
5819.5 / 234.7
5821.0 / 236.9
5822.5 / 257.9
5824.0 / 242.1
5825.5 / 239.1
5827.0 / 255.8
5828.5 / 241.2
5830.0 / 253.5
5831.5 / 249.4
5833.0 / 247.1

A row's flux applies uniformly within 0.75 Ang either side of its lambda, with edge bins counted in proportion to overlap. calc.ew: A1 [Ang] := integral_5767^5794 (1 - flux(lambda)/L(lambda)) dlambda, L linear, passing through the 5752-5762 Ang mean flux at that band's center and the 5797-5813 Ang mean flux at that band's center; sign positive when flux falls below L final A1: 1.4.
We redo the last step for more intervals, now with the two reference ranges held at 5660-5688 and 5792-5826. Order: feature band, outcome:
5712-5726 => -0.22 Ang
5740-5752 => -0.22 Ang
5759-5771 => 0.13 Ang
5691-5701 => -0.14 Ang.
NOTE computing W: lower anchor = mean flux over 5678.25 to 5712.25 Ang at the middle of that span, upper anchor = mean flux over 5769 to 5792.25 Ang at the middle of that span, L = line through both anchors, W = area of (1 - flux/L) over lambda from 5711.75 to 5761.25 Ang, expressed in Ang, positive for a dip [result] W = -1.8 Ang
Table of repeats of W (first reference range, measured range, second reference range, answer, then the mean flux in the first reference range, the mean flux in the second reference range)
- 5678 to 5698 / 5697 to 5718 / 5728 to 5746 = 0.6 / 222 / 232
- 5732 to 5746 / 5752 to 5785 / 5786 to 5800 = 0.4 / 232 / 243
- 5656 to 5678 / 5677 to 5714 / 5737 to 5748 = 0.2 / 213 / 234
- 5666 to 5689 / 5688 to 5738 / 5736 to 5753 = 0.6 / 217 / 237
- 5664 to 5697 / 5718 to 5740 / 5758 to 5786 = -0.5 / 219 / 233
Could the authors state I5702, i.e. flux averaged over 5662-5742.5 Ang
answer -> 223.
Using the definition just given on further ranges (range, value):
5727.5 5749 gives 233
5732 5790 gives 235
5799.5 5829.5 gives 249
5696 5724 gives 223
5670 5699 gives 220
